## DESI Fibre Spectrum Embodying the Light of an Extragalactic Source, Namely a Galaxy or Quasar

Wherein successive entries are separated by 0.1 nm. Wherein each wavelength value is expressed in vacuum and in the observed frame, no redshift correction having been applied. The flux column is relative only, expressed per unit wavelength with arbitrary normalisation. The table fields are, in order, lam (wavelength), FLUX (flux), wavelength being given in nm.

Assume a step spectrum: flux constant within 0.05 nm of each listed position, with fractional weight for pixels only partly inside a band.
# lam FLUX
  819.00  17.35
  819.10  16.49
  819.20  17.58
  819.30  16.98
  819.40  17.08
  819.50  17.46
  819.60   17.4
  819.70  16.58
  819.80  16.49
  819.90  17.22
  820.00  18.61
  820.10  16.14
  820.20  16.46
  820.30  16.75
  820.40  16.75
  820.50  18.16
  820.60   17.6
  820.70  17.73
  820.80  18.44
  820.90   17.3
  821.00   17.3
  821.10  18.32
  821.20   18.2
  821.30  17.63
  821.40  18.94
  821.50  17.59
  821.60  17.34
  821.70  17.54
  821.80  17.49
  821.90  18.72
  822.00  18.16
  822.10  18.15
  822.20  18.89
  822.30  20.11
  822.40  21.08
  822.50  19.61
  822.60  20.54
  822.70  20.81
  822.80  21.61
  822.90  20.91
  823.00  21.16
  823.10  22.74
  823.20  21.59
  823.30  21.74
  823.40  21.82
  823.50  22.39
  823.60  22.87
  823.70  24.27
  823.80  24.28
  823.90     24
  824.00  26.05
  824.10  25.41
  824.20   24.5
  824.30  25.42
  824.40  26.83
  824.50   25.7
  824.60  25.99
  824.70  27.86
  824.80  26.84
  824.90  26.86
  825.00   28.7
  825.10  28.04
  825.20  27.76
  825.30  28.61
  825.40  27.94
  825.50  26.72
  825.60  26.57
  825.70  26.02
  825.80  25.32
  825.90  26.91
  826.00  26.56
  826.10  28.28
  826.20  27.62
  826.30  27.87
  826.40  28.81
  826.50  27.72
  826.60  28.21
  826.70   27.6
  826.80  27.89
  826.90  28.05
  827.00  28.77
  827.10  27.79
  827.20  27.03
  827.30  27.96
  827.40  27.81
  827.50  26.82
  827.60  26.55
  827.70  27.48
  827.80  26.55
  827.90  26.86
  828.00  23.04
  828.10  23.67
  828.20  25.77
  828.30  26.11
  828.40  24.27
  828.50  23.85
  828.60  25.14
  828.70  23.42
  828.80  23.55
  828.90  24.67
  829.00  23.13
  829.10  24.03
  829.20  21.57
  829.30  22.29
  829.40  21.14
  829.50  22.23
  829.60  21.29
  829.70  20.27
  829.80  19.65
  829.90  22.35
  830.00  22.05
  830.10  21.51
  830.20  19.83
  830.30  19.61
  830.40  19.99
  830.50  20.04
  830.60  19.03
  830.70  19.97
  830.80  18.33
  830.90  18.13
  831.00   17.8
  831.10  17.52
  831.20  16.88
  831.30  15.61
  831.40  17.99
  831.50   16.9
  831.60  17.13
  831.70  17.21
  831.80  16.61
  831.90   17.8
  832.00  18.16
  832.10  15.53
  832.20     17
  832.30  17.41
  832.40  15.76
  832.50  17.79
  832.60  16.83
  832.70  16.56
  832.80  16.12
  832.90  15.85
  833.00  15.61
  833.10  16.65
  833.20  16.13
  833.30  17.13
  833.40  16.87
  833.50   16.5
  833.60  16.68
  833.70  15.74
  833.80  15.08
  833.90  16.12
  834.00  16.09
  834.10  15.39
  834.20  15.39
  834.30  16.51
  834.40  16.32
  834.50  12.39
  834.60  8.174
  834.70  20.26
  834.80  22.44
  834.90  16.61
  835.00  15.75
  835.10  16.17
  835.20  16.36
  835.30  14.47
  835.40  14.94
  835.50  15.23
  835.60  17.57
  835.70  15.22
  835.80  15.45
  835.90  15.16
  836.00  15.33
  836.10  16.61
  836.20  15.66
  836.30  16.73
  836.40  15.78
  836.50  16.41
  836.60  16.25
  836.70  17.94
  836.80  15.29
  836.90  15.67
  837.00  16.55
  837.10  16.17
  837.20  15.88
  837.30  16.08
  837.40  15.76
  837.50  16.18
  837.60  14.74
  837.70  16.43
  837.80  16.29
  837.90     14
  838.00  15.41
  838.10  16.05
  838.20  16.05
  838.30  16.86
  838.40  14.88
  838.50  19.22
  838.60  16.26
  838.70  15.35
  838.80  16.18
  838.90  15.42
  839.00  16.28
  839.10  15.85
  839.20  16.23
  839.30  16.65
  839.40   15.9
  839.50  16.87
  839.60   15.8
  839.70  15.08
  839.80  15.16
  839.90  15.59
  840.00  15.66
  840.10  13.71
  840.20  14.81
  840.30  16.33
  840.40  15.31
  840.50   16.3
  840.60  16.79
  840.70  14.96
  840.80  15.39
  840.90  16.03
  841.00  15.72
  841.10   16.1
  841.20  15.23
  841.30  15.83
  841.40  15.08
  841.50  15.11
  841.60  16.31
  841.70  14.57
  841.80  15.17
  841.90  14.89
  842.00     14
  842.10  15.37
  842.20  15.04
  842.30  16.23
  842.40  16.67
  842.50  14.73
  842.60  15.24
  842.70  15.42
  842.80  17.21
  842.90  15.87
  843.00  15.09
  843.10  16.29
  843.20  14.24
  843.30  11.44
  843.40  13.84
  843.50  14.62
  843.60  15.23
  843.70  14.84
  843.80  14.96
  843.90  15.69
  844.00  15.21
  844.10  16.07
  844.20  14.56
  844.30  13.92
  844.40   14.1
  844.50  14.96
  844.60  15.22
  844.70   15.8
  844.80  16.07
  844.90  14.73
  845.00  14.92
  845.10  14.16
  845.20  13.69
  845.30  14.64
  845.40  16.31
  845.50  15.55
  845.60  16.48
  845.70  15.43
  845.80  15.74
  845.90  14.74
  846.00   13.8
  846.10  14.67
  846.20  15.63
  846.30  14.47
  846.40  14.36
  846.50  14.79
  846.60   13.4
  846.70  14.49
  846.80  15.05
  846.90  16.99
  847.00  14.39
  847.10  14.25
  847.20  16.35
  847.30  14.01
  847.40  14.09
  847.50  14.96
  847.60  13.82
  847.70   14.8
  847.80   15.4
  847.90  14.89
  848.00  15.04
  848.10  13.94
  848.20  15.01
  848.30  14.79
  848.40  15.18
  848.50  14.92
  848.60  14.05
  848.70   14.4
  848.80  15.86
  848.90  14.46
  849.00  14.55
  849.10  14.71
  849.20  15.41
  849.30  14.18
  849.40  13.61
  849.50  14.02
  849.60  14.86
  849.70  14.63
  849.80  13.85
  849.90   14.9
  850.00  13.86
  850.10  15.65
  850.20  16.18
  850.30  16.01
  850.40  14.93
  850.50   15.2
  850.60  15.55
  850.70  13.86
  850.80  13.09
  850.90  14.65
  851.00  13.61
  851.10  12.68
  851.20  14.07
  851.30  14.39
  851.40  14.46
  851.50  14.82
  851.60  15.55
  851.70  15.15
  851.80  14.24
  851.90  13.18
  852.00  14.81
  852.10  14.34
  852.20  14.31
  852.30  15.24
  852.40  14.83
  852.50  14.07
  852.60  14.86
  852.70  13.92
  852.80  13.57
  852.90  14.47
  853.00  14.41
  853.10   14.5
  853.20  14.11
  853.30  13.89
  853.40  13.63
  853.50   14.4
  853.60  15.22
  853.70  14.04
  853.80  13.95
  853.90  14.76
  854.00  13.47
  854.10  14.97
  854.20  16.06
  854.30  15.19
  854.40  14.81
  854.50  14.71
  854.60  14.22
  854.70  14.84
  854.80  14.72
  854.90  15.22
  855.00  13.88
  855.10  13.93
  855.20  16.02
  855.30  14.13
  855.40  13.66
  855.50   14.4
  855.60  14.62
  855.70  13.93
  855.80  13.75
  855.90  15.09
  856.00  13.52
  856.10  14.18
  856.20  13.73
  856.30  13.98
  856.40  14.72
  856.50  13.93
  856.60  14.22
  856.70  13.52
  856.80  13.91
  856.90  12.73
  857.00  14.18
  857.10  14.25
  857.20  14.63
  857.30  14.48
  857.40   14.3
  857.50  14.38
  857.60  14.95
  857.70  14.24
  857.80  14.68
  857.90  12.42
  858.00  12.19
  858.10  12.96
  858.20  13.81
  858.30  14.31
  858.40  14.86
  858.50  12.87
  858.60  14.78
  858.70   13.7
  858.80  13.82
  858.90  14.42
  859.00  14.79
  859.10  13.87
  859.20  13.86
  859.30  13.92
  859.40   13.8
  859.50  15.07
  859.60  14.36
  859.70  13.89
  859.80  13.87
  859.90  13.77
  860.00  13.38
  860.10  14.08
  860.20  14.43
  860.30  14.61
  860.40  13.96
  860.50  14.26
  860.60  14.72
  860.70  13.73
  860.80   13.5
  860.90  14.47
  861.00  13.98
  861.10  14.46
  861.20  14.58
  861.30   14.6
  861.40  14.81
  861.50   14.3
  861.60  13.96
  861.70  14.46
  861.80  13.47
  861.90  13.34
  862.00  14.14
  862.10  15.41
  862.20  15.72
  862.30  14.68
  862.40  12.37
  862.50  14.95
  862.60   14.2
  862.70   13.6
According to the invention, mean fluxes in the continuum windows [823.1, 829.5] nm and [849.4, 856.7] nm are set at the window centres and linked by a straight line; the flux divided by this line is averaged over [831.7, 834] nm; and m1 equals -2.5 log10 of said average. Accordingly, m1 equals 0.36 mag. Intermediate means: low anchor 25.7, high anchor 14.4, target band 16.5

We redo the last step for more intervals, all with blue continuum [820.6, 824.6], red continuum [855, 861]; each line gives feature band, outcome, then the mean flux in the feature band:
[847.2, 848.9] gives 0.09 mag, 14.7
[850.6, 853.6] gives 0.07 mag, 14.3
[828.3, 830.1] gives -0.16 mag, 22.7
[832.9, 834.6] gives 0.19 mag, 15.7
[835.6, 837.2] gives 0.14 mag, 16.1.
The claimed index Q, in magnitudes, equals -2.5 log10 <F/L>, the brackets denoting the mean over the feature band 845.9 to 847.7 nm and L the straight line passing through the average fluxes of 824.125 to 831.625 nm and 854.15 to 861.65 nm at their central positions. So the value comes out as 0.22 mag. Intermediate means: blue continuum 24.2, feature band 14.7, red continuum 14.2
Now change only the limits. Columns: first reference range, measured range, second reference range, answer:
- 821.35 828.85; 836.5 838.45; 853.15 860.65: 0.27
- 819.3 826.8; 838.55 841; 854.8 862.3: 0.17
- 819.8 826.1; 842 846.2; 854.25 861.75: 0.14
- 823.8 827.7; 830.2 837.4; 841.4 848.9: 0.31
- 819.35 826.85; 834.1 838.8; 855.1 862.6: 0.20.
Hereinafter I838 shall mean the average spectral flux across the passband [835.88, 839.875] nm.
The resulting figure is 16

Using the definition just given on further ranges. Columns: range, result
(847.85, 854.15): 14.5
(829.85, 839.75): 16.6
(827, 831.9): 22.1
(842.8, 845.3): 14.9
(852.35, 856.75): 14.4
